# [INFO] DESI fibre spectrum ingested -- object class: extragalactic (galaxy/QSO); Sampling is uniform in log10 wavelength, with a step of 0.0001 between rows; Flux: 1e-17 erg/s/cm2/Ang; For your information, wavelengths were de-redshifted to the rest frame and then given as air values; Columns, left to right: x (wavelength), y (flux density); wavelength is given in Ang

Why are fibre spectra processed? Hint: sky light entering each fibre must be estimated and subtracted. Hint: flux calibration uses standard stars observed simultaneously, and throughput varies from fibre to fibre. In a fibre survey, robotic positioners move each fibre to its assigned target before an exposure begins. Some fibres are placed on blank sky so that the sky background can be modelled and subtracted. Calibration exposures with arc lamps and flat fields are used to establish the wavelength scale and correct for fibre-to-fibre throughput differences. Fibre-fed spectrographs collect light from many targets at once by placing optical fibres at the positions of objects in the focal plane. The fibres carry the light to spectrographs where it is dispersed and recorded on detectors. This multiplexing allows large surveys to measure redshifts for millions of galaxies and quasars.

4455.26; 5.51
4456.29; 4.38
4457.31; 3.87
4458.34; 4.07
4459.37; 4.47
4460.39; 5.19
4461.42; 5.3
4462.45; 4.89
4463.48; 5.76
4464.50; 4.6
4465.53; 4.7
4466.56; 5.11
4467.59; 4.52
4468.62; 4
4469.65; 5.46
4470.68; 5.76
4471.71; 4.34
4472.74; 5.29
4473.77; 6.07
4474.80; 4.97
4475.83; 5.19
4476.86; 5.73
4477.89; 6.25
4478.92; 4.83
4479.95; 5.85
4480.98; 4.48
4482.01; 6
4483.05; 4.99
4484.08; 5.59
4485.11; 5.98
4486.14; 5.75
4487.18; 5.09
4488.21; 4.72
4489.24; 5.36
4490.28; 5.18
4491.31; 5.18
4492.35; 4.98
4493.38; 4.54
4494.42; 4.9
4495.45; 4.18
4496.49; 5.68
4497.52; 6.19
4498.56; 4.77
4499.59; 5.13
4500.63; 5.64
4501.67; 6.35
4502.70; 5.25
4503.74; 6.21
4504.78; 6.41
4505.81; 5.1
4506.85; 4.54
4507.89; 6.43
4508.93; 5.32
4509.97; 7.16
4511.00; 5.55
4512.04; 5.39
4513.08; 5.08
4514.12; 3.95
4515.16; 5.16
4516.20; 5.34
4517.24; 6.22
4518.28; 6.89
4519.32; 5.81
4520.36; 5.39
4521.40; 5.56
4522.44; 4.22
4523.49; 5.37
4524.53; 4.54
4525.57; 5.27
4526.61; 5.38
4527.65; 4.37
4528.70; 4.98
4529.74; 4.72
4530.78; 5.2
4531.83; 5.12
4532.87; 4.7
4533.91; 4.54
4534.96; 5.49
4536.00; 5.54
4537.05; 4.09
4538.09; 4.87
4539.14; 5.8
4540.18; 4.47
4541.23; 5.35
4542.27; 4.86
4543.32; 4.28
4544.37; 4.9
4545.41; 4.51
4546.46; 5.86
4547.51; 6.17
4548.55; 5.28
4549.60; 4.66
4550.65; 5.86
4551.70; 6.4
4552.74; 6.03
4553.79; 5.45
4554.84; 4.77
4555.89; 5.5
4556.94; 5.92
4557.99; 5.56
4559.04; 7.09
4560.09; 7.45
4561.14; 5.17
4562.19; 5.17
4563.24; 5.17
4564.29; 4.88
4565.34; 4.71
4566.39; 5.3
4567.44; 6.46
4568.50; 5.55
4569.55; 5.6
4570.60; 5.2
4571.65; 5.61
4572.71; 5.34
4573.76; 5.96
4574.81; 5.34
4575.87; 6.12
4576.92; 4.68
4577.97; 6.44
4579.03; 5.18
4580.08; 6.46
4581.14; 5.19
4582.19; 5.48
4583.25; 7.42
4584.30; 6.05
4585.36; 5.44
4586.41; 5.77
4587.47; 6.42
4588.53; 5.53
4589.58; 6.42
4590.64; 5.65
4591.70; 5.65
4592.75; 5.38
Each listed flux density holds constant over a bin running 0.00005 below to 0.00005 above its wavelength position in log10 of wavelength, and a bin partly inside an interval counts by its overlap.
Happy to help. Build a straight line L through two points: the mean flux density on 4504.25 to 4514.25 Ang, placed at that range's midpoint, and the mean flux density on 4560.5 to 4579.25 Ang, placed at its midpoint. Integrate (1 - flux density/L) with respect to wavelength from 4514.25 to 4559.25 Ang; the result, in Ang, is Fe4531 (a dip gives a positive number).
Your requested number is 2.0 Ang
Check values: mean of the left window 5.55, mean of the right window 5.45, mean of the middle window 5.27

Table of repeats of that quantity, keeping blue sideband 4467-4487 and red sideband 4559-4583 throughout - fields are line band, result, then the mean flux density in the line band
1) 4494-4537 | 0.9 Ang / 5.33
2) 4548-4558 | 0.0 Ang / 5.55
